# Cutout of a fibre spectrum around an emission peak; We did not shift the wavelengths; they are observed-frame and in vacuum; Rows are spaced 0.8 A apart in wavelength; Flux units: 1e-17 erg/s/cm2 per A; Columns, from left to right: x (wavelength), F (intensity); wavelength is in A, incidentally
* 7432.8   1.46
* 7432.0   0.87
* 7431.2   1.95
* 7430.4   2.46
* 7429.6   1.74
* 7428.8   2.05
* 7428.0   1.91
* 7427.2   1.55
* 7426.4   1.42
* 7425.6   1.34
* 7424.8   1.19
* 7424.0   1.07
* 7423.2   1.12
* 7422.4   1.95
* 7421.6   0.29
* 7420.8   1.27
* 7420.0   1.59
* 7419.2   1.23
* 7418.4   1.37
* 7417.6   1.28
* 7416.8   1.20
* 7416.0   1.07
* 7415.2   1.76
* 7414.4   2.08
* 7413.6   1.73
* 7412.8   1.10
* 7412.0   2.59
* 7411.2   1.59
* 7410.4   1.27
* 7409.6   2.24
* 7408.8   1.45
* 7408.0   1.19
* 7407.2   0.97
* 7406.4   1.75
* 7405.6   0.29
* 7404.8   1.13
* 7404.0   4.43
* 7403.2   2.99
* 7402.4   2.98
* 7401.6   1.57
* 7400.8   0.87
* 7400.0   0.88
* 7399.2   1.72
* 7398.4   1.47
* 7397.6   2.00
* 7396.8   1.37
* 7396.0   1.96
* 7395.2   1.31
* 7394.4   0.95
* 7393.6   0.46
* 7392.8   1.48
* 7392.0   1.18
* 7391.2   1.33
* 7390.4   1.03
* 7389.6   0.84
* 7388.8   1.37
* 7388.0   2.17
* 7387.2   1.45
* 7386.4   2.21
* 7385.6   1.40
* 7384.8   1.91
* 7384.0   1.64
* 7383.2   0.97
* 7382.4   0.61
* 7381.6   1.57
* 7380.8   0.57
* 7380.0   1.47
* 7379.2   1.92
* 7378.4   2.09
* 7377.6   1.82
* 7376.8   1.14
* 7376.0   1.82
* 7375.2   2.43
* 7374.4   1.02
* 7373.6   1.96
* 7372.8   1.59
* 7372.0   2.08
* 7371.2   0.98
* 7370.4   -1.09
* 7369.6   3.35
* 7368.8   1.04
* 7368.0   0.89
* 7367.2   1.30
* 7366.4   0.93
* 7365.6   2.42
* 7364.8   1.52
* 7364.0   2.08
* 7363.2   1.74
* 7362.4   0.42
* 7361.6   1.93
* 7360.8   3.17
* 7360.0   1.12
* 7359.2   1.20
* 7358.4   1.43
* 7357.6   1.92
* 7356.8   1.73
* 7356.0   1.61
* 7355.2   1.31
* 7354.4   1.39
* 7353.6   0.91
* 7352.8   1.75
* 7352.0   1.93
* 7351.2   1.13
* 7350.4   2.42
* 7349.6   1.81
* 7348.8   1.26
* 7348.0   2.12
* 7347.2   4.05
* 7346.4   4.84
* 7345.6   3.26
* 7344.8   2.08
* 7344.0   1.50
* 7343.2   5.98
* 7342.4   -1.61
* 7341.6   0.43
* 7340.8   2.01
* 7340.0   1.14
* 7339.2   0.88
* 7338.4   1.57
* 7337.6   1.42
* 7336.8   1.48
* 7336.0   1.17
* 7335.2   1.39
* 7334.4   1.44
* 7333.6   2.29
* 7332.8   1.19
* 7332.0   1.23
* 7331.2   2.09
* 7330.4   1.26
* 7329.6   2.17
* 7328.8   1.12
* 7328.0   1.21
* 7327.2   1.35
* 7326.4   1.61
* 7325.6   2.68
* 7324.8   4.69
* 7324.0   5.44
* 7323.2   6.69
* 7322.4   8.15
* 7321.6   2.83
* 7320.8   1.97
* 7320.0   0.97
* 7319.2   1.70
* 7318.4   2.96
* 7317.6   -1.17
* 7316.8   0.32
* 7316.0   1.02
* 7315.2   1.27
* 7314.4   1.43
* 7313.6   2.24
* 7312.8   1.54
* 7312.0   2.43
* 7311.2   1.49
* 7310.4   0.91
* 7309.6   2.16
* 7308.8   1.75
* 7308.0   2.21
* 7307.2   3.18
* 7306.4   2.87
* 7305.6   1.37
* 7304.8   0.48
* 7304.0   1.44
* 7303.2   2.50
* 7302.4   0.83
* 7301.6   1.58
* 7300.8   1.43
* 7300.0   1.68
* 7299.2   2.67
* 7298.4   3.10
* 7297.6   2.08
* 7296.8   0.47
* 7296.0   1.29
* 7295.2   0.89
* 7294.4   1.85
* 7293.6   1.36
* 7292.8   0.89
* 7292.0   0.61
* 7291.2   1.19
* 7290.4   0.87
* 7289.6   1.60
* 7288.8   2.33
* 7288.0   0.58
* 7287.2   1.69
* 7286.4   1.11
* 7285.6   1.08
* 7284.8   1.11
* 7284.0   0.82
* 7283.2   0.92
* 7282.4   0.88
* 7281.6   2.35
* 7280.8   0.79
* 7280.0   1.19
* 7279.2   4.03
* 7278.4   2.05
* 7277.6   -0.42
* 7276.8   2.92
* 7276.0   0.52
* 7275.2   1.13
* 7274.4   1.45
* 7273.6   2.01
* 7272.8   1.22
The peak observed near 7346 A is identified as [N II] 6583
